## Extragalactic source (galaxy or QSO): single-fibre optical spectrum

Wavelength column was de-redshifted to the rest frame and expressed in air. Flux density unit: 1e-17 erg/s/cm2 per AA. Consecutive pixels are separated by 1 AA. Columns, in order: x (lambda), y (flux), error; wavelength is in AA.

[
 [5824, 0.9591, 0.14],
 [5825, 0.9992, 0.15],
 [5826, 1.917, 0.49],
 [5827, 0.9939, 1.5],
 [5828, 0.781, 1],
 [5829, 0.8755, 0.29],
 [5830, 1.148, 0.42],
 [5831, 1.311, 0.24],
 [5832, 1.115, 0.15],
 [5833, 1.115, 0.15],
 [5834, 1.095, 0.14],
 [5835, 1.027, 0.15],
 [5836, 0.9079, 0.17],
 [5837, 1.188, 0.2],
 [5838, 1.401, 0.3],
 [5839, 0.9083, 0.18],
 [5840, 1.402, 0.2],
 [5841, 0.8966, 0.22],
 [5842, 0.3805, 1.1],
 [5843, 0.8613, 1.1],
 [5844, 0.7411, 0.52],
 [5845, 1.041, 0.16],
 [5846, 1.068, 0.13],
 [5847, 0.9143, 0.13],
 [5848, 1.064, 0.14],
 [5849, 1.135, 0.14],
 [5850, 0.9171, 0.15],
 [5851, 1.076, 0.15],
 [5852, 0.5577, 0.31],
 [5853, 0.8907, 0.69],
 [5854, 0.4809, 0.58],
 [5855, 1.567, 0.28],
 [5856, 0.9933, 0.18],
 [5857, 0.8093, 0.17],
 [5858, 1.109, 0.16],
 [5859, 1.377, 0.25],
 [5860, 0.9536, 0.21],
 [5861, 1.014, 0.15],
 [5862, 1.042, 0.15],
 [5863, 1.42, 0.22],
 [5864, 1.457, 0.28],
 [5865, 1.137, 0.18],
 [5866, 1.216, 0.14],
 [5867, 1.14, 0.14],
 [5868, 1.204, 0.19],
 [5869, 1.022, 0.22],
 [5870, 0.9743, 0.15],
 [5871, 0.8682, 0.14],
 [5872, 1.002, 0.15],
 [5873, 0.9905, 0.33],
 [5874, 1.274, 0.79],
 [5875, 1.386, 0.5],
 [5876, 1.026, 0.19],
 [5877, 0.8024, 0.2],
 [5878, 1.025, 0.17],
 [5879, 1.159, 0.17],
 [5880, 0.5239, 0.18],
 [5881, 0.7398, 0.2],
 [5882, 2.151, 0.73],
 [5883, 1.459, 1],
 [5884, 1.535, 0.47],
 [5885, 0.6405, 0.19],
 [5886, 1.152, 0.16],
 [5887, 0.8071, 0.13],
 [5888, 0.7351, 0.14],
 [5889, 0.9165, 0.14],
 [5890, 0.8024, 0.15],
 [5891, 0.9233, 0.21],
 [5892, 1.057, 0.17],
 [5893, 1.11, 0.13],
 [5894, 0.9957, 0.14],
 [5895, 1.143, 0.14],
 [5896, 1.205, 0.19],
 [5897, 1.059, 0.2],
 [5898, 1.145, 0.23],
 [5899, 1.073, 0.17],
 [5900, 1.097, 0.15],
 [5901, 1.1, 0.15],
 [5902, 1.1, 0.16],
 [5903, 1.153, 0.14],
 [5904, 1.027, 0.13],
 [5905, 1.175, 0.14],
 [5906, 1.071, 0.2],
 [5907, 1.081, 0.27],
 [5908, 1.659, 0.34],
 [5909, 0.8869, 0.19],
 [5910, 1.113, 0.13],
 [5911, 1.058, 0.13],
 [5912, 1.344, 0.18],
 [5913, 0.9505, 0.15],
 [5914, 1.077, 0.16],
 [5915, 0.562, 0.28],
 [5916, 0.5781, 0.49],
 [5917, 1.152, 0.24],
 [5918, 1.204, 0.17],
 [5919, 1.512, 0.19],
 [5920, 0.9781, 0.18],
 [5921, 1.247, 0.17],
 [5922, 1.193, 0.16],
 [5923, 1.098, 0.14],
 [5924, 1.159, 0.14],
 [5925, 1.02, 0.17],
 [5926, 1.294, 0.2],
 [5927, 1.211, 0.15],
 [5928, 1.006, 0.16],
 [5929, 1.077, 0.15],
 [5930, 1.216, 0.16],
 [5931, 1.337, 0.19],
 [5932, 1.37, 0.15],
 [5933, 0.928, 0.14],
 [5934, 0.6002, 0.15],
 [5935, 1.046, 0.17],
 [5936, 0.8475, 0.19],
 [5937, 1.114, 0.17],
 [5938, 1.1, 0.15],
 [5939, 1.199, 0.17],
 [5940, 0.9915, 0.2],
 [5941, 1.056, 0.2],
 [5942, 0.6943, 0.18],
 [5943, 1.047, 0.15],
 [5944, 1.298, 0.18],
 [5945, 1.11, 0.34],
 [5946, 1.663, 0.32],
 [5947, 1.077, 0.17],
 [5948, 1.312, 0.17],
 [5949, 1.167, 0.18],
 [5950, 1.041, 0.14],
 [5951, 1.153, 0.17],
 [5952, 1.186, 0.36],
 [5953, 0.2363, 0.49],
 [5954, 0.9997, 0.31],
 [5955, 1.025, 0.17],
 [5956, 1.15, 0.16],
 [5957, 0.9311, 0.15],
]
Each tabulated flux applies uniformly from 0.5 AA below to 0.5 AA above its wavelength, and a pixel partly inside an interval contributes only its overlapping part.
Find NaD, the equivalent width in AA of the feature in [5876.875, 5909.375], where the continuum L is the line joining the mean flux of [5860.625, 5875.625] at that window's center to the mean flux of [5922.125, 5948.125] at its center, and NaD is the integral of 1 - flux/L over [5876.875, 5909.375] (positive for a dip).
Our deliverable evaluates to 1.4 AA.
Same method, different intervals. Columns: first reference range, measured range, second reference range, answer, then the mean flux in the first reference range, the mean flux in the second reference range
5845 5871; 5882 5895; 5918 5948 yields 0.29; 1.06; 1.12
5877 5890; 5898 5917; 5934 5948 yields -0.03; 1.05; 1.09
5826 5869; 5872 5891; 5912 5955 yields 0.07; 1.05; 1.08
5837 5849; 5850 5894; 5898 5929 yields -0.89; 0.987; 1.11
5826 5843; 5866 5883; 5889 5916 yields -0.57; 1.05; 1.06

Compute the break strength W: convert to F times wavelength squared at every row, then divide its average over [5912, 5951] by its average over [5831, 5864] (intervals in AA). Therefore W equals 1.1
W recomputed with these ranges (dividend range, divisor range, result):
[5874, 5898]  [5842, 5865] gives 1.07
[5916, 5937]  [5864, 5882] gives 1.06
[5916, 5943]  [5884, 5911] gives 1.04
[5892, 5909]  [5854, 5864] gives 1.02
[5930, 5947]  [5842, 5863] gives 1.15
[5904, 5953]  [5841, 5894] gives 1.09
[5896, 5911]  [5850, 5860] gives 1.17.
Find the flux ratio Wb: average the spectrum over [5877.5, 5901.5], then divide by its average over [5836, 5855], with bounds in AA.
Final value 1.1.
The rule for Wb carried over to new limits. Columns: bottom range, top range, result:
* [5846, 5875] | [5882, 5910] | 1.03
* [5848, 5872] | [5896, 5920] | 1.03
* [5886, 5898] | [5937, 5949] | 1.15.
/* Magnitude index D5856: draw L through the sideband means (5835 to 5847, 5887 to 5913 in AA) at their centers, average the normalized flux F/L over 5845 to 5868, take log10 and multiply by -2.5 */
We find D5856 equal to -0.06 mag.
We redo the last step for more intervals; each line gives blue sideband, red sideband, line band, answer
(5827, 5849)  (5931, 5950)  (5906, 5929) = -0.03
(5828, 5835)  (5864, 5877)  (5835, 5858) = 0.13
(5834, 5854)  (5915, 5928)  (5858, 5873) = -0.13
